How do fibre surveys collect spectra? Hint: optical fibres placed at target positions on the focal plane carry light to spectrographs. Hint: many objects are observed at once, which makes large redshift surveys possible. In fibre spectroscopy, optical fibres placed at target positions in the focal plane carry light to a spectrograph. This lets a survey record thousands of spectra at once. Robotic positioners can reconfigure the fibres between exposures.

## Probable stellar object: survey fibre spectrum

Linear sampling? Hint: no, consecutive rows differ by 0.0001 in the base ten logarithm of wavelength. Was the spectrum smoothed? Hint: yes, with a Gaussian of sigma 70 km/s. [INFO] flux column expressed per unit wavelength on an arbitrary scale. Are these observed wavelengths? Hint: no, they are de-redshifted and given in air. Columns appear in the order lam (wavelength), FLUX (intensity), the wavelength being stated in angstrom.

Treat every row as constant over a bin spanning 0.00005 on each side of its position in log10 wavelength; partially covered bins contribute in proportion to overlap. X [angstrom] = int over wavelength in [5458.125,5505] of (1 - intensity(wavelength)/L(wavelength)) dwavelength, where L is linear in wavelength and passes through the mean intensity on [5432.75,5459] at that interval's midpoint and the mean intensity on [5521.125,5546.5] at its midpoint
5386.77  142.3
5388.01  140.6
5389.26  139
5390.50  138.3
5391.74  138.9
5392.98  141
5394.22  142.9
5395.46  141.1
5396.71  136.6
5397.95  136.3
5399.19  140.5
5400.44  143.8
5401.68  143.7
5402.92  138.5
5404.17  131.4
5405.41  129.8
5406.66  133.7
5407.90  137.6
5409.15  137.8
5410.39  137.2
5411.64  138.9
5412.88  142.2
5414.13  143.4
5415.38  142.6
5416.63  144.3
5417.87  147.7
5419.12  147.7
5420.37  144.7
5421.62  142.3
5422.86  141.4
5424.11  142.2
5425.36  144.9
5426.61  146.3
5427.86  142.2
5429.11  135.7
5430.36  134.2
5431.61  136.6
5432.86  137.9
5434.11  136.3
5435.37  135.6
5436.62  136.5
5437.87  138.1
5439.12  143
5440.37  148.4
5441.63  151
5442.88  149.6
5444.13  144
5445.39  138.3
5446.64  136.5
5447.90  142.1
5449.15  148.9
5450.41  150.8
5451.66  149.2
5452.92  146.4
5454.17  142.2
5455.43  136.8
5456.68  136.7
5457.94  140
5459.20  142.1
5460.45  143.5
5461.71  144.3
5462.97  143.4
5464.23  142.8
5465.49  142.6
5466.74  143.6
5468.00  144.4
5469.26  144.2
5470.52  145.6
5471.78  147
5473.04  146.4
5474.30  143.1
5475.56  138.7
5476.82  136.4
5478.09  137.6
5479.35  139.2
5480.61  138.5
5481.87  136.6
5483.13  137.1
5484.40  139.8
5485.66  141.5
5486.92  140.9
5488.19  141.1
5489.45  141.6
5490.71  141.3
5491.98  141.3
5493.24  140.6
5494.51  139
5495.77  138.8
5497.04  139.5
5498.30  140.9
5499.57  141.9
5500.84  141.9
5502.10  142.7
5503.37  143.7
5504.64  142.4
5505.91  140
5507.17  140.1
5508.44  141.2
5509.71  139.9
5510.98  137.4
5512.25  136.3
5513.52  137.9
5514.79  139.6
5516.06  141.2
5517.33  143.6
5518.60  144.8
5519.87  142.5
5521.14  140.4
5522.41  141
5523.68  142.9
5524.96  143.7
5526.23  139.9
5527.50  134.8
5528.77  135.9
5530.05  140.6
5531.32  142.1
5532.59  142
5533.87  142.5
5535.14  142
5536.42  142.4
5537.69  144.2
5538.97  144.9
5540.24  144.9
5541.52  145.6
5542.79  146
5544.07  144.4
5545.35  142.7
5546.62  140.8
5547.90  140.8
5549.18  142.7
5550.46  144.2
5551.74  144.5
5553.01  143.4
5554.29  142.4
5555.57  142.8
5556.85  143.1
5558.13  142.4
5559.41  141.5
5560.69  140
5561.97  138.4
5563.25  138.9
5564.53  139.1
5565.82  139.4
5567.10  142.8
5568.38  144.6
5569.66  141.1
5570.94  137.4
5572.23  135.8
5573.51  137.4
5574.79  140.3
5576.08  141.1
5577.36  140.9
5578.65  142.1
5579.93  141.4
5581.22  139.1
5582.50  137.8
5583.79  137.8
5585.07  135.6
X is 0.3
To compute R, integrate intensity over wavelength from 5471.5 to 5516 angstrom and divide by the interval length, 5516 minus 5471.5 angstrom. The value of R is 140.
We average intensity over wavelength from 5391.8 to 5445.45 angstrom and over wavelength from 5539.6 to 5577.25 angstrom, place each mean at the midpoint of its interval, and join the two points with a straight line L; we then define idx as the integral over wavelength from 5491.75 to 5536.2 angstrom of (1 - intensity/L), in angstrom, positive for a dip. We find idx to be 0.2 angstrom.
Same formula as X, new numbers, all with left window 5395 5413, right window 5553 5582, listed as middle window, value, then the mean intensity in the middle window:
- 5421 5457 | -0.91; 142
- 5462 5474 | -0.48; 144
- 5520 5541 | -0.24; 142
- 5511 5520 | -0.05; 141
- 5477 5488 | 0.02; 139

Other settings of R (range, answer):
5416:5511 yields 142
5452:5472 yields 143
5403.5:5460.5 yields 141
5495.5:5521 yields 141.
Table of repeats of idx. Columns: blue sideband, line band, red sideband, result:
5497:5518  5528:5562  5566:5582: -0.5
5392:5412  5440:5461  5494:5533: -0.7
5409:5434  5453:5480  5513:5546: -0.1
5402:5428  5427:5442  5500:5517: 0.1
